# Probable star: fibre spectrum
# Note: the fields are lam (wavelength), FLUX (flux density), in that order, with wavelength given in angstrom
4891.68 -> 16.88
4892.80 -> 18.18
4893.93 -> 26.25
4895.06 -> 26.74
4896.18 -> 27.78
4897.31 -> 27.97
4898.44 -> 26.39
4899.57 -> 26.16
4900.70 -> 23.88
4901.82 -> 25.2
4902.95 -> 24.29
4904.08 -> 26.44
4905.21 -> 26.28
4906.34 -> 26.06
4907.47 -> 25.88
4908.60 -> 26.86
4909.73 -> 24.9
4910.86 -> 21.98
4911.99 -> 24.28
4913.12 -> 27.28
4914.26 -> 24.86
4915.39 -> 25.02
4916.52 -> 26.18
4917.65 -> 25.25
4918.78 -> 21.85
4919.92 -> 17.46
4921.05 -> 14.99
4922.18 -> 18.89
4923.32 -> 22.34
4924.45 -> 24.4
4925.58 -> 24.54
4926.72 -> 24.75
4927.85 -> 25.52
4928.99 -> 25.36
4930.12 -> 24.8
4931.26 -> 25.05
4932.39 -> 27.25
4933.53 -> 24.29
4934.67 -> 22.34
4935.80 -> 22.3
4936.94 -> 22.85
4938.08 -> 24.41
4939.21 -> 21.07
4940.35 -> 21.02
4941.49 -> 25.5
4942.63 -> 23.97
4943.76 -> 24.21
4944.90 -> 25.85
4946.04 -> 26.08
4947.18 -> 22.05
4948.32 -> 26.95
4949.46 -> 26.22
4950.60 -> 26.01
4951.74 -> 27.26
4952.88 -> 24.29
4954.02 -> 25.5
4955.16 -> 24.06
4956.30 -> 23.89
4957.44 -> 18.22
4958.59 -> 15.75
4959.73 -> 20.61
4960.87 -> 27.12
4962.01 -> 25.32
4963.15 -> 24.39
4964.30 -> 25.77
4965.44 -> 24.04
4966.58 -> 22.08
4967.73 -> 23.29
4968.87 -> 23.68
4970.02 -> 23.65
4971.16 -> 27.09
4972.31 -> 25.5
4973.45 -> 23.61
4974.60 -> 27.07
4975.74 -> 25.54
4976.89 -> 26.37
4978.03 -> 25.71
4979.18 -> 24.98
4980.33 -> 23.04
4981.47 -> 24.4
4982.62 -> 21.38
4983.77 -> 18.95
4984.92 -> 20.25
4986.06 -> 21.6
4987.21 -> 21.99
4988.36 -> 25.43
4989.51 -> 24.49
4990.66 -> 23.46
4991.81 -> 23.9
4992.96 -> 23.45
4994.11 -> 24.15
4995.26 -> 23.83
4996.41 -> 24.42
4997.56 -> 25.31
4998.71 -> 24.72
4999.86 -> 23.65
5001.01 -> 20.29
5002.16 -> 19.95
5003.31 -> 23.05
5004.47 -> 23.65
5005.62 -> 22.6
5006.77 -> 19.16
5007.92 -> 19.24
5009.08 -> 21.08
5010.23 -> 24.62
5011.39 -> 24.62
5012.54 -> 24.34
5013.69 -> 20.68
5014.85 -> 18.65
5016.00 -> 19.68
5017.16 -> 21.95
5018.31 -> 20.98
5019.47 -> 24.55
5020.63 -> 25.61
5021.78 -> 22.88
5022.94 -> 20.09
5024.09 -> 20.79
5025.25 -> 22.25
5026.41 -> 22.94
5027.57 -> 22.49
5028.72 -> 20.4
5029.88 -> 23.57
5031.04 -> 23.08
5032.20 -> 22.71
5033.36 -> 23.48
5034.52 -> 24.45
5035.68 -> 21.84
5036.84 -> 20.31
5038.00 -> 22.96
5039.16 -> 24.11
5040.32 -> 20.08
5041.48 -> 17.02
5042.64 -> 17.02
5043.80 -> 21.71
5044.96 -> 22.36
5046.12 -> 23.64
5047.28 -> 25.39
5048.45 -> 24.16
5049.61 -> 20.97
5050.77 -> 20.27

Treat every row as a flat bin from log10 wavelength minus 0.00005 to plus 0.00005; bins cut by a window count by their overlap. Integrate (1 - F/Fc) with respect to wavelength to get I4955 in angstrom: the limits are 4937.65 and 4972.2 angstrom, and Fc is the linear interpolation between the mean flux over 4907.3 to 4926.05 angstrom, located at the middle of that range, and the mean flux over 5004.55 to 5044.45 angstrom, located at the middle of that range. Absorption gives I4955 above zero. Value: -1.85 angstrom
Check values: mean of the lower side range 23.3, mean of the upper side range 21.8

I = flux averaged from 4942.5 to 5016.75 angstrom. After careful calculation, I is 23.5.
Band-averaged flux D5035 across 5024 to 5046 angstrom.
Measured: 21.8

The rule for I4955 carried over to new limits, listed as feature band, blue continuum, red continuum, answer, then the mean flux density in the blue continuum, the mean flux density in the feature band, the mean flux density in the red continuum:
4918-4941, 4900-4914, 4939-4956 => 1.99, 25.3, 22.8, 24.7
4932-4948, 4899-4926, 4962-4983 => 0.29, 24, 23.8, 24.6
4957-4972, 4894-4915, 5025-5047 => 0.48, 25.7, 23.2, 22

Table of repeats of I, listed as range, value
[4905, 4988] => 23.9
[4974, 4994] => 23.7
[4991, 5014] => 22.9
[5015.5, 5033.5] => 22.3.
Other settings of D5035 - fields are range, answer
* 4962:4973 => 24.4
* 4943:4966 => 24.2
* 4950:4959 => 23.3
